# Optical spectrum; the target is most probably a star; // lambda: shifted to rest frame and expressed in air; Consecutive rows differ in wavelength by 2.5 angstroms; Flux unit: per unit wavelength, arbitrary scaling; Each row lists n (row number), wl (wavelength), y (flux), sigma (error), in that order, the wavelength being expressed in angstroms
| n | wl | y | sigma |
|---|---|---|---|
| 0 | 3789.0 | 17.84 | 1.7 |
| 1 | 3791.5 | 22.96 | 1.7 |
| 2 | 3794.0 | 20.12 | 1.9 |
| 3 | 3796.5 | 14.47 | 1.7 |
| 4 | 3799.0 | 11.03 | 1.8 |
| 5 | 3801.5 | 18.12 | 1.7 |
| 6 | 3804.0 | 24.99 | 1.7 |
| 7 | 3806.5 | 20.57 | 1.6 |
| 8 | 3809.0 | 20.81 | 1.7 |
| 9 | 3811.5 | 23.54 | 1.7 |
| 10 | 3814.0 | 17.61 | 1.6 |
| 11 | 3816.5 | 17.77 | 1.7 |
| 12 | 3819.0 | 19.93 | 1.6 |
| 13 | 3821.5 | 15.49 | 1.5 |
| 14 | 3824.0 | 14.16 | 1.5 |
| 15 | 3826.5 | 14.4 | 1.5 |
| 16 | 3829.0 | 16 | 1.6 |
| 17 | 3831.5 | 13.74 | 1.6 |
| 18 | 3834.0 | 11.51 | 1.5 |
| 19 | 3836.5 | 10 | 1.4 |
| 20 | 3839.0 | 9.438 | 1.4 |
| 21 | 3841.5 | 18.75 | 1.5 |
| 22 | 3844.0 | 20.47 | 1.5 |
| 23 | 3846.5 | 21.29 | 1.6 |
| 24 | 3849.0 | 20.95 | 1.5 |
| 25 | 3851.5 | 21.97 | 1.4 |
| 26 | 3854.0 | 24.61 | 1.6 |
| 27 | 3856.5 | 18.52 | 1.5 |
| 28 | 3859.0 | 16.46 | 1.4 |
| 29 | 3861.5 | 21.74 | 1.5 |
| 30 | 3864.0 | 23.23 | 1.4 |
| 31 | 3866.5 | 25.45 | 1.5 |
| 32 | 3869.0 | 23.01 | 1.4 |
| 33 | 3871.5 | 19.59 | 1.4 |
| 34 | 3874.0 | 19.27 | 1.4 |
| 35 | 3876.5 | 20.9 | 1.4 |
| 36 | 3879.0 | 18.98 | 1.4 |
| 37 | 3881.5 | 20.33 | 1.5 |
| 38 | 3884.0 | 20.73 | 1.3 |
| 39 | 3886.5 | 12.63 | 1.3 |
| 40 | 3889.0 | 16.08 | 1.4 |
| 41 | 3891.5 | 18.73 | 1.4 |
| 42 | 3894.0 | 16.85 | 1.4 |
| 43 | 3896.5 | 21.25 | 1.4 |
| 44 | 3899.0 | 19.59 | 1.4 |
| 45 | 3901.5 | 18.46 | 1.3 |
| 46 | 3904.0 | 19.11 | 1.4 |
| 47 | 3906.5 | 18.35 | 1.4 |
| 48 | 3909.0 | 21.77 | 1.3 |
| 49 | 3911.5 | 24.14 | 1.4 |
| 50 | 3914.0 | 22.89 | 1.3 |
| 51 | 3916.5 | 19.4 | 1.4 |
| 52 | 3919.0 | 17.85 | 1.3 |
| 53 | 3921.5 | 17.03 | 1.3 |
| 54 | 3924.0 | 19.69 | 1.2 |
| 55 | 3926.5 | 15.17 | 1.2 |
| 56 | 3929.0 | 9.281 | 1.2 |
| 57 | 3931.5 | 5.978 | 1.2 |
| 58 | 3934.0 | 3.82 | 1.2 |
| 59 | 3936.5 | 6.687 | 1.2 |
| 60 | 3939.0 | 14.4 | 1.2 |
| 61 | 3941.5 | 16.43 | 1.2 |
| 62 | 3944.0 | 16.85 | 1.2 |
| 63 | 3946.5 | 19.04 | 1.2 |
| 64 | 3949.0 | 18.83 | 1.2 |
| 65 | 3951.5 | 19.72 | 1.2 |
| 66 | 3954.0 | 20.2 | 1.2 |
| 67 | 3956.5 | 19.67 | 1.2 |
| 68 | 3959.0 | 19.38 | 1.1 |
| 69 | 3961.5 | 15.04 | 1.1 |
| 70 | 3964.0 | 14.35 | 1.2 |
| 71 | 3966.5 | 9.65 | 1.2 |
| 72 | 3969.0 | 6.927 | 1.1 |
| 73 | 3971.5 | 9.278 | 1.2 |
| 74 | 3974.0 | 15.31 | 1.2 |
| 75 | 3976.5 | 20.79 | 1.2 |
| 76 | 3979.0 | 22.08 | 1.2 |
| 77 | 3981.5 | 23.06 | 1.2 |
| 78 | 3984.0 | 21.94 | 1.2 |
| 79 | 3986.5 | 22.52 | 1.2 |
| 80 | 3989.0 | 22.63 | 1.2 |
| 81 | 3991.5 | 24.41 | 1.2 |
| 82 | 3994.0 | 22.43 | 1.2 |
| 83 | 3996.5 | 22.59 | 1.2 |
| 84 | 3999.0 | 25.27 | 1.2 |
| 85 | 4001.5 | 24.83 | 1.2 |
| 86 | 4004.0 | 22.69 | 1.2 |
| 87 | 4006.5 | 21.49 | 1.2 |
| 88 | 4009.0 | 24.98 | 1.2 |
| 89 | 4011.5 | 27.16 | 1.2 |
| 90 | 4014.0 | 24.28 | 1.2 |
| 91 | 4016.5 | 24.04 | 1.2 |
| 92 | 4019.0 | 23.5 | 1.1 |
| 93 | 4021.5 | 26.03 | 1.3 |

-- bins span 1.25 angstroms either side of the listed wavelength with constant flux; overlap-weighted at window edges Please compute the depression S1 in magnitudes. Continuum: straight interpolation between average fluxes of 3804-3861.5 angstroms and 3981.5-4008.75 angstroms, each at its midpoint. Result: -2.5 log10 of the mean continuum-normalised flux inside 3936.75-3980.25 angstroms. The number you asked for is 0.33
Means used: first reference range 17.9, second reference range 23.1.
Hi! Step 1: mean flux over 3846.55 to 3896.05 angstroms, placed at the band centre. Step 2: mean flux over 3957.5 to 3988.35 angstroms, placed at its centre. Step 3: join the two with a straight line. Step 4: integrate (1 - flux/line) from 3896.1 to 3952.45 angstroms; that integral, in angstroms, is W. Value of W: 5.31 angstroms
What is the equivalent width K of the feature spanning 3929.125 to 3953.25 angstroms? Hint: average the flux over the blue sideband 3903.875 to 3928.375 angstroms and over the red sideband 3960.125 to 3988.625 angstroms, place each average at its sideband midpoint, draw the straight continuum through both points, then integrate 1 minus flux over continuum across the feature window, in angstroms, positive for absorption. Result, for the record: 6.1 angstroms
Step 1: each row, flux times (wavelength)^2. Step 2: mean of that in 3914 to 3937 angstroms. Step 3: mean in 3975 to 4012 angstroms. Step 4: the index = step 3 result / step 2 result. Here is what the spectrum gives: 1.8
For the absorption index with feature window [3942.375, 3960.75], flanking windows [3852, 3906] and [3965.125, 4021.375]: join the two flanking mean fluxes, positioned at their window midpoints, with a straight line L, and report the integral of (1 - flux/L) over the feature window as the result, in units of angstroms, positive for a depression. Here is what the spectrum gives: 1.50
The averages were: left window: 19.8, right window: 21.1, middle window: 18.9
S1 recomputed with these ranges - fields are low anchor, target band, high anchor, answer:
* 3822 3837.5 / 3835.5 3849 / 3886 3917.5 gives -0.139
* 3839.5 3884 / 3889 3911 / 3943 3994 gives 0.031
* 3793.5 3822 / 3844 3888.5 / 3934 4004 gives -0.109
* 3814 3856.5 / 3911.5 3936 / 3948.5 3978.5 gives 0.098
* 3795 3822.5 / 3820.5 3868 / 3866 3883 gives 0.120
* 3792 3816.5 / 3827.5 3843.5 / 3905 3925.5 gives 0.384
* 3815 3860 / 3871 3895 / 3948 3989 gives -0.074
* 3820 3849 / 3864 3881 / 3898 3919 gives -0.192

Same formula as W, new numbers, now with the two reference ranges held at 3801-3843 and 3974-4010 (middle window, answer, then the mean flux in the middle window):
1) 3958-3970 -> 4.77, 13.1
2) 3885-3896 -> 1.54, 16.5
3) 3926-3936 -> 6.15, 7.93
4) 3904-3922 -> -0.25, 20.3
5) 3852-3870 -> -3.59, 21.8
